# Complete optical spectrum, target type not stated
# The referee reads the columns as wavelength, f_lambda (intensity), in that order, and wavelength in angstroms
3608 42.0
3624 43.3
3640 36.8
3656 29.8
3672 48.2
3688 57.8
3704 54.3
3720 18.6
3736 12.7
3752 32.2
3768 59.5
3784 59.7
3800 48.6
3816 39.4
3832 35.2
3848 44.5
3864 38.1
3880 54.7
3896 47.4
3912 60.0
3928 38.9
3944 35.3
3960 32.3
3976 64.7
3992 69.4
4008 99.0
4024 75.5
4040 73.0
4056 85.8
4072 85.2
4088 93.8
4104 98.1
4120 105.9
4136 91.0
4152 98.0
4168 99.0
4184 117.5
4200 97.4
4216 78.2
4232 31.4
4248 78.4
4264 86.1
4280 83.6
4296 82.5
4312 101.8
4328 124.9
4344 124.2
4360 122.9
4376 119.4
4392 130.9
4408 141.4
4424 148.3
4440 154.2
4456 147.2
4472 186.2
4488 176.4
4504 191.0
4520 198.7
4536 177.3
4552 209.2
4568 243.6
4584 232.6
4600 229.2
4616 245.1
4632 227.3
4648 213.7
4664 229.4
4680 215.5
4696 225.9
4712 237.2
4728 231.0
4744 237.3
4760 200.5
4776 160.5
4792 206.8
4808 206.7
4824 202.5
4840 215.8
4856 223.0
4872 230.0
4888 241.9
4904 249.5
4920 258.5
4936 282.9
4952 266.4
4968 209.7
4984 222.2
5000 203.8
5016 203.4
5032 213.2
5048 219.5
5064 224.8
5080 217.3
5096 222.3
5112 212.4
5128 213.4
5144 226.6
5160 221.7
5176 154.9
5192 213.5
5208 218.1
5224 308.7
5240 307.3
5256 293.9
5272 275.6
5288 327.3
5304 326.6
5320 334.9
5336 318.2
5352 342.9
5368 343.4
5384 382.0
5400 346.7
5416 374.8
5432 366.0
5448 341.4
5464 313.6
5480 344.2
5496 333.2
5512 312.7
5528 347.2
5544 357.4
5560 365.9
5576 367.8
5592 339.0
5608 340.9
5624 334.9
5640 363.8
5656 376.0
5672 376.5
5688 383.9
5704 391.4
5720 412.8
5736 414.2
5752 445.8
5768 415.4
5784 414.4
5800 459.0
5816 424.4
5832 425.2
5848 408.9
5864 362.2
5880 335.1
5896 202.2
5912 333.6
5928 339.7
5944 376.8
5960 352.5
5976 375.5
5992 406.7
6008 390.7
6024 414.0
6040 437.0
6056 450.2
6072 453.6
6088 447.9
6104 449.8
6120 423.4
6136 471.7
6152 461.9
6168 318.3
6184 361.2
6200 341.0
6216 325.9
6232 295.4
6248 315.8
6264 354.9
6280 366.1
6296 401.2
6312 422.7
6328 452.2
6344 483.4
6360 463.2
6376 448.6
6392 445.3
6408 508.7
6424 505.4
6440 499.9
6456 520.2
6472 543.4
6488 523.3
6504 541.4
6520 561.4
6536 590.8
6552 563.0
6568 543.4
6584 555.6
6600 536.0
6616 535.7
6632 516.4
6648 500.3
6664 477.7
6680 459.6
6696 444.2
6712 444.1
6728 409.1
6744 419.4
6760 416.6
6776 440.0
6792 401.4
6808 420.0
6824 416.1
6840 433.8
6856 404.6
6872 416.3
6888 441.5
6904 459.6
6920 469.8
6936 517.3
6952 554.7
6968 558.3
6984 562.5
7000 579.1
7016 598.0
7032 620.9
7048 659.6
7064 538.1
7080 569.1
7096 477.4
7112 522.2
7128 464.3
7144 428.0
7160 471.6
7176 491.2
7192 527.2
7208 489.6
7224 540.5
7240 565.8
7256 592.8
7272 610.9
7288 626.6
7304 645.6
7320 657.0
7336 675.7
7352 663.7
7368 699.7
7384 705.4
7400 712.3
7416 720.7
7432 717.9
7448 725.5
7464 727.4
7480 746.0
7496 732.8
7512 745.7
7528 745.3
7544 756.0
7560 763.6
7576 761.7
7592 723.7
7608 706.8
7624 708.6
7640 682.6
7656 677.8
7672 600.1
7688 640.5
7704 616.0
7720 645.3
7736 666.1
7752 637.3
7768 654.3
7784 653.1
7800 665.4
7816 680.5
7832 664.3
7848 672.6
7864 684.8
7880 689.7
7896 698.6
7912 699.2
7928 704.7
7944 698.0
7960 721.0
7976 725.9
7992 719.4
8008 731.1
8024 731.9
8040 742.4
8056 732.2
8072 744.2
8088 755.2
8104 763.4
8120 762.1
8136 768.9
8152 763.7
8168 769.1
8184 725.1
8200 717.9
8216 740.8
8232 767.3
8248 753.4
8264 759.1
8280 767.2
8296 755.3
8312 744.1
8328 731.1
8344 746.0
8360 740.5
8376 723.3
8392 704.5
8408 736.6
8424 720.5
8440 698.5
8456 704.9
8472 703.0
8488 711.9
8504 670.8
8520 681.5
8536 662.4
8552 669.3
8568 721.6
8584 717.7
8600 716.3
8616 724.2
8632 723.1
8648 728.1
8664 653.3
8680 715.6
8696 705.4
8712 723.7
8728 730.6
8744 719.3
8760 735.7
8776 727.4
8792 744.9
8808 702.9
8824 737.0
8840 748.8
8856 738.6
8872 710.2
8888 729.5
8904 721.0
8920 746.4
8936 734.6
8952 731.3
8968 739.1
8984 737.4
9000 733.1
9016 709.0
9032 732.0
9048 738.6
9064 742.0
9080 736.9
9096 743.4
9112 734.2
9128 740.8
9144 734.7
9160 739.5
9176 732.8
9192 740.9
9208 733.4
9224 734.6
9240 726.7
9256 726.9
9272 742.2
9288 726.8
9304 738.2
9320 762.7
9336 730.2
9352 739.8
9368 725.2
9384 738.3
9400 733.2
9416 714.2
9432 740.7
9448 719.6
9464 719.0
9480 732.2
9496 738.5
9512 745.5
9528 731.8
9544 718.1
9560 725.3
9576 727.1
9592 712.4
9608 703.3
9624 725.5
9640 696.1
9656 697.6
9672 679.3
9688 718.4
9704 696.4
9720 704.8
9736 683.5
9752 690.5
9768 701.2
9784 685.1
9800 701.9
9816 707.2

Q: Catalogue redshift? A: 0.00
